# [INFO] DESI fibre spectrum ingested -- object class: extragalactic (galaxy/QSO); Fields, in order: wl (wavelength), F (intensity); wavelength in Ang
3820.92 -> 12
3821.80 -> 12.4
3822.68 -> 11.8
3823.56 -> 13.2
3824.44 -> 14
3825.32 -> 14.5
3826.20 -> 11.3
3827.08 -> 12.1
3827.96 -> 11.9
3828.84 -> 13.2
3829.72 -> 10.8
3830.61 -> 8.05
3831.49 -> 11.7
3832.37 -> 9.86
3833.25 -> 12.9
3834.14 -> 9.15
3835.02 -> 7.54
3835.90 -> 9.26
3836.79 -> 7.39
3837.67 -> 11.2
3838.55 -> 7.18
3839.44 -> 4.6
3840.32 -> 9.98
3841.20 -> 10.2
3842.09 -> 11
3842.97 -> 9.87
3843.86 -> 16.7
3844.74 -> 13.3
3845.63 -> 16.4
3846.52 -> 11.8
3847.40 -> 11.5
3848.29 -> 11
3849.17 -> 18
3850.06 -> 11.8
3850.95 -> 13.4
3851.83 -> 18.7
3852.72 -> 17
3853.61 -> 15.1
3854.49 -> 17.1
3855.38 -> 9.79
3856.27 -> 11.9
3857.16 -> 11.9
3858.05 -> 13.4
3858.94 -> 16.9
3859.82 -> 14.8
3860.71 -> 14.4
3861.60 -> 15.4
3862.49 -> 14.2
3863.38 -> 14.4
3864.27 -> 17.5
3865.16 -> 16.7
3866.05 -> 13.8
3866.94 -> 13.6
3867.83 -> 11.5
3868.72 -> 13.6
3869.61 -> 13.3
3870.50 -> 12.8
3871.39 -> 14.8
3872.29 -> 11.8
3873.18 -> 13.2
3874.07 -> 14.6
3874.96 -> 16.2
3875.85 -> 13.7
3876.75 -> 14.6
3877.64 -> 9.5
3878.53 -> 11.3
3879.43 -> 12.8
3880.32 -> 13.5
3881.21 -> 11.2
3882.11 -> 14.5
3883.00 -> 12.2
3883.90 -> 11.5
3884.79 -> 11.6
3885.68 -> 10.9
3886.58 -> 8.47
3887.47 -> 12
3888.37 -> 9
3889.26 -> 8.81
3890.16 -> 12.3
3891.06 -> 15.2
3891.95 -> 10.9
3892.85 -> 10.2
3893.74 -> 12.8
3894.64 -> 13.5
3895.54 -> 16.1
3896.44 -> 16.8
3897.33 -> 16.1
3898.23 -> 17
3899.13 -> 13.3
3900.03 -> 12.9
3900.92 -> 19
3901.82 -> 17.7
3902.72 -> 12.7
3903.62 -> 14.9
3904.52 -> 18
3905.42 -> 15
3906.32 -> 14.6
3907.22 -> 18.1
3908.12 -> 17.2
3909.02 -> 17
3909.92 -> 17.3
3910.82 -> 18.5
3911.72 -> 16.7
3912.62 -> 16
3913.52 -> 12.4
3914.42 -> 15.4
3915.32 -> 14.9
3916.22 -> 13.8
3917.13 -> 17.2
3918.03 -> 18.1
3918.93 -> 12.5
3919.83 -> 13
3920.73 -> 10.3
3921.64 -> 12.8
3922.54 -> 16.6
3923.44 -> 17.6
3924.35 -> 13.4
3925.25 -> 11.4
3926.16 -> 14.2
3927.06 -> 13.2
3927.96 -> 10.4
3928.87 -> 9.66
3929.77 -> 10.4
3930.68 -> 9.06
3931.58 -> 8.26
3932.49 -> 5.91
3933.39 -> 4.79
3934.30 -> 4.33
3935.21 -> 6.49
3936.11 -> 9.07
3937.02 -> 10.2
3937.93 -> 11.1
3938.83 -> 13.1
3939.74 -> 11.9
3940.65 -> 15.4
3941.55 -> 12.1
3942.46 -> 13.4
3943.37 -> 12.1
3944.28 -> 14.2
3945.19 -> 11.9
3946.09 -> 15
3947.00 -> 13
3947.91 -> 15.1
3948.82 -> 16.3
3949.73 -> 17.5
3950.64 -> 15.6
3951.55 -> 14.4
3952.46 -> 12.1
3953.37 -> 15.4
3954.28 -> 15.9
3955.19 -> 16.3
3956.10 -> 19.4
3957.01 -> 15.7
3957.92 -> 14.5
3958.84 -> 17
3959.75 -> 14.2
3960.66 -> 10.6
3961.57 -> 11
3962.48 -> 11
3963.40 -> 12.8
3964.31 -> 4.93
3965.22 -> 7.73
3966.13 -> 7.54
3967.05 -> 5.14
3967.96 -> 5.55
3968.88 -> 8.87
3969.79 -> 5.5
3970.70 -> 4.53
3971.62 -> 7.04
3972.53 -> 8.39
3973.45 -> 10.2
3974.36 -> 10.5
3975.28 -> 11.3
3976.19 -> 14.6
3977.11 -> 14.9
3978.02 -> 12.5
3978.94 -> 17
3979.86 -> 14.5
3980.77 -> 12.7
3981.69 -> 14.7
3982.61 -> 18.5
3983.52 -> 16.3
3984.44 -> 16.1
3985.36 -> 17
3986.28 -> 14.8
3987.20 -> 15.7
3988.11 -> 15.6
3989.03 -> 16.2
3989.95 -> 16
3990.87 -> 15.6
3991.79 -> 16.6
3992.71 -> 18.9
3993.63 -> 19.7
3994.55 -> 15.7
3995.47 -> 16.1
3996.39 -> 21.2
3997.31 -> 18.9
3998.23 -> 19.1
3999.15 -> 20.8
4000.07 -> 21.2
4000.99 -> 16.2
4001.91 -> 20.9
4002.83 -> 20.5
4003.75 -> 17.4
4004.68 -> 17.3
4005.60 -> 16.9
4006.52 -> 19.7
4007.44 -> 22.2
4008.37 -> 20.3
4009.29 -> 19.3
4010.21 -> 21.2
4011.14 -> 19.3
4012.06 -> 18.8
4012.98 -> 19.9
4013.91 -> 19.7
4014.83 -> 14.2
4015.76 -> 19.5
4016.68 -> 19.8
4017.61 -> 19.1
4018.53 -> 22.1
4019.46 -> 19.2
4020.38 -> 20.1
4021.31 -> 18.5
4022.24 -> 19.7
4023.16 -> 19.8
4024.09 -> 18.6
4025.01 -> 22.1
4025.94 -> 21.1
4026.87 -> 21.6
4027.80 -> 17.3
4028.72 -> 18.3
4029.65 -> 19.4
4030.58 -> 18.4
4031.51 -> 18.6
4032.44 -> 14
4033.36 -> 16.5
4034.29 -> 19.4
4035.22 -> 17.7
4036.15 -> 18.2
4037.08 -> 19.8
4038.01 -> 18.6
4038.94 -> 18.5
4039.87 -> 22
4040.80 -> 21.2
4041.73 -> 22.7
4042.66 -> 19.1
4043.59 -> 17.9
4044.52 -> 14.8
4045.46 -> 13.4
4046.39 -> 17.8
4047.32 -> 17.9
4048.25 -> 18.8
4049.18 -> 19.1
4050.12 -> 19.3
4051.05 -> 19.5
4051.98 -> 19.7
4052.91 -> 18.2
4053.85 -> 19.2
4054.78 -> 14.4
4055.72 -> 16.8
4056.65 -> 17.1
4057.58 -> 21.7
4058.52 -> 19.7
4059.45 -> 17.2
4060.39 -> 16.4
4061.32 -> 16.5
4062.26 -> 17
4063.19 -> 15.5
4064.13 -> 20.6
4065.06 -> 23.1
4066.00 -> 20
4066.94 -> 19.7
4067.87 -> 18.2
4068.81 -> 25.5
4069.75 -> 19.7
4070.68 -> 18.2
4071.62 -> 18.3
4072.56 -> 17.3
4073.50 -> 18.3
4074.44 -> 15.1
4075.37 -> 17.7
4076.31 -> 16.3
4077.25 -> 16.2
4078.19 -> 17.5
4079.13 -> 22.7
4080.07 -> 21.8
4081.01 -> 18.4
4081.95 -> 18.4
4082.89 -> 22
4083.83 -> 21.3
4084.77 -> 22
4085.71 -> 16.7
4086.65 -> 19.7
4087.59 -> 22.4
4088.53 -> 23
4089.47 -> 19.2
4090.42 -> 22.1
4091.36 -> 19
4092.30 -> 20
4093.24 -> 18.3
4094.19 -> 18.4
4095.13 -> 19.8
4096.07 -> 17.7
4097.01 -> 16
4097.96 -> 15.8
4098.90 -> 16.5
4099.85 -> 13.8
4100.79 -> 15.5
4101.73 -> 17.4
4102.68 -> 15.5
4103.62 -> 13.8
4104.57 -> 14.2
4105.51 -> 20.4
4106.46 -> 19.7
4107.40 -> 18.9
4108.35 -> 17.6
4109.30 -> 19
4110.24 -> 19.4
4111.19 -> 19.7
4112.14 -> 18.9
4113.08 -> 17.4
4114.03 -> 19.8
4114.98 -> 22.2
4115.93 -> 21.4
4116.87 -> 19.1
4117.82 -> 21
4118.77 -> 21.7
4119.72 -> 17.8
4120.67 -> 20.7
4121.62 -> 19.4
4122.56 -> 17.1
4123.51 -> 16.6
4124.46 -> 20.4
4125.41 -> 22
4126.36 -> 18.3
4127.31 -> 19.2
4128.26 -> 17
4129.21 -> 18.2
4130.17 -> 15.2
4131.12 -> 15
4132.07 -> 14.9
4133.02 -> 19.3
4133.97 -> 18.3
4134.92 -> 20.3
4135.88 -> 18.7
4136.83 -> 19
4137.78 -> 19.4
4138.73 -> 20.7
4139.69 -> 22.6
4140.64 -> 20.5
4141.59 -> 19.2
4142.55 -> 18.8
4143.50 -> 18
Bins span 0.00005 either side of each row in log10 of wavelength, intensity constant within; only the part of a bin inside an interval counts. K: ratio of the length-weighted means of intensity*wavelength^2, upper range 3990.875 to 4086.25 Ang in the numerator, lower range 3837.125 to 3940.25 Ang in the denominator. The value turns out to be 1.5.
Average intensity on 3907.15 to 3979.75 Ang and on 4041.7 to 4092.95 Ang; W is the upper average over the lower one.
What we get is 1.51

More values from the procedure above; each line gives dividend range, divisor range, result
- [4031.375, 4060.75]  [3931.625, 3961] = 1.42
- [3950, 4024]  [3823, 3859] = 1.29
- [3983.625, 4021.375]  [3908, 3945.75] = 1.46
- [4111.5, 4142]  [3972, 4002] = 1.20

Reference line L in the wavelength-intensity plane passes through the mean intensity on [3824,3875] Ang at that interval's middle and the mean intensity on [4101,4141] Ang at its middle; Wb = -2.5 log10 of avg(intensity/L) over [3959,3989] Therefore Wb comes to 0.303 mag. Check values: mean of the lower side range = 12.7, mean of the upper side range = 18.7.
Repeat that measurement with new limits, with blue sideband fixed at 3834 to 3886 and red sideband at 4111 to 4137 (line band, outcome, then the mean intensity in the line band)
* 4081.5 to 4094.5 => -0.12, 20.2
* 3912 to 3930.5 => 0.05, 13.6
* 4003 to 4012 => -0.19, 19.3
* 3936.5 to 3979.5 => 0.23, 12.2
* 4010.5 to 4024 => -0.17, 19.3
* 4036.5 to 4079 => -0.07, 18.5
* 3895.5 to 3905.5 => -0.15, 15.8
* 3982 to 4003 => -0.12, 17.7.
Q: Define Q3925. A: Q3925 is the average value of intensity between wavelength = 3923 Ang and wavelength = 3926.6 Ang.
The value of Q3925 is 14.1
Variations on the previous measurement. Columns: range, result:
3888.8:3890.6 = 10.5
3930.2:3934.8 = 6.48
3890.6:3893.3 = 12.1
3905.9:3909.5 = 16.7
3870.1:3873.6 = 13.1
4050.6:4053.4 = 19.1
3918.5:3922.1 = 12.2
